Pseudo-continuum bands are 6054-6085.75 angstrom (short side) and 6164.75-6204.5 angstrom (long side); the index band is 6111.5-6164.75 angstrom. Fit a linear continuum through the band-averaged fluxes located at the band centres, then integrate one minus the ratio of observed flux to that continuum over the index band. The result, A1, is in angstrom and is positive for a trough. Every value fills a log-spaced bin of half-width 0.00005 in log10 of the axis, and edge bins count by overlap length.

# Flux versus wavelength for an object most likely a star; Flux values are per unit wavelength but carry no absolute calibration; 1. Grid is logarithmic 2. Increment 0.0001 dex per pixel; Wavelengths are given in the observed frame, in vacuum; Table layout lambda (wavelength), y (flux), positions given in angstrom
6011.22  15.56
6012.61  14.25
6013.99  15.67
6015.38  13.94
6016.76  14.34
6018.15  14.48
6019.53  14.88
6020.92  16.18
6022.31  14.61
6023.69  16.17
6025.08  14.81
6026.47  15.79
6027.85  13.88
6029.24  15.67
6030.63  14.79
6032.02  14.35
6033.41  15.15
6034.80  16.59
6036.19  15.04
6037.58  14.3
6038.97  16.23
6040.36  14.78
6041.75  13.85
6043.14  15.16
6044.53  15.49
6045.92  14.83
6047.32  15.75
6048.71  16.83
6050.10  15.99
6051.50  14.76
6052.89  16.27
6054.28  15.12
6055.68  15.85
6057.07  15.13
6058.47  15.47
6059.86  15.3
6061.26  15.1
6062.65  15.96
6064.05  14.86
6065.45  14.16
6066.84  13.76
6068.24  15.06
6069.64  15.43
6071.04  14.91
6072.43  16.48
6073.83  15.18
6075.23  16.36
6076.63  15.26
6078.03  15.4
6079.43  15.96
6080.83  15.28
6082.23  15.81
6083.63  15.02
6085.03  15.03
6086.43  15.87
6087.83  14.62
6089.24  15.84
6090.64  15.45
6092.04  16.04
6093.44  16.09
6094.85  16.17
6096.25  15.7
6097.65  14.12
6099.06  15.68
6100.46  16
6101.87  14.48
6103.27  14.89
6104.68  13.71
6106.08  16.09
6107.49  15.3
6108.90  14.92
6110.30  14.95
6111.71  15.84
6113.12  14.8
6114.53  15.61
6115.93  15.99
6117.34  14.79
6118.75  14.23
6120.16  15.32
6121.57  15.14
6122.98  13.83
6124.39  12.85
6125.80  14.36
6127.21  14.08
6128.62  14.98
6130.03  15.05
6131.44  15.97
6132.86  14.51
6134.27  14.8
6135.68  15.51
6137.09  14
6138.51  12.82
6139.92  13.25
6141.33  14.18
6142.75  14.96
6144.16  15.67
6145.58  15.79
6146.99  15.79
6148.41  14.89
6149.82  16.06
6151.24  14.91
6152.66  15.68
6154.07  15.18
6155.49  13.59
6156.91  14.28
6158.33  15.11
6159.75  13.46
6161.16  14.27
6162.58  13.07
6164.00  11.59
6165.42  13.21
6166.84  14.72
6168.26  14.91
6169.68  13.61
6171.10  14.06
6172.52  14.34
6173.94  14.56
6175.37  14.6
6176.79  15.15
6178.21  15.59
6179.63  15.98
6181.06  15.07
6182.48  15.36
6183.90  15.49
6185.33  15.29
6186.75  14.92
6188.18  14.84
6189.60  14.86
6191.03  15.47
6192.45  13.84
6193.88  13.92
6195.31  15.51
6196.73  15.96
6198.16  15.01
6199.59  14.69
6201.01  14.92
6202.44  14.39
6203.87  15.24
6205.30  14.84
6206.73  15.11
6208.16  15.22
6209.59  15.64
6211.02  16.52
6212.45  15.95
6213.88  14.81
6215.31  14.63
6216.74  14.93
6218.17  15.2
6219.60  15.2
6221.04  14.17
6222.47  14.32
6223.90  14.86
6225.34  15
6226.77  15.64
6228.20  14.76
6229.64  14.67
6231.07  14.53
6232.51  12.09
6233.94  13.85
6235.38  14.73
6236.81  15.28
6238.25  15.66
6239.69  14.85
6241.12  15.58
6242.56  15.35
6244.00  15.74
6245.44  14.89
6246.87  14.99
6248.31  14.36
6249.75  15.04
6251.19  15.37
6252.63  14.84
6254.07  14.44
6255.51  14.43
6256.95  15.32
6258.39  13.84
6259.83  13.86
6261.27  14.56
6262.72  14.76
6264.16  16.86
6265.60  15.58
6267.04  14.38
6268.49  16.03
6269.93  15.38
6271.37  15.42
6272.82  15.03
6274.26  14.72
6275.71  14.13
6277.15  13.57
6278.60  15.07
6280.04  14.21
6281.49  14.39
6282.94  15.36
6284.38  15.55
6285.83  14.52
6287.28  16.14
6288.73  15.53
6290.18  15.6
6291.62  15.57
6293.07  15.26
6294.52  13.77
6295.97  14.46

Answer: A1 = 1.4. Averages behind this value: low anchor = 15.3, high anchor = 14.8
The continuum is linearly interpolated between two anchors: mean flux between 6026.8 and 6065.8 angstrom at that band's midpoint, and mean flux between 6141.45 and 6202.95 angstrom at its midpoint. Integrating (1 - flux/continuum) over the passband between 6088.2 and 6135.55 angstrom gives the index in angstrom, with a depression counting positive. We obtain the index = -0.3 angstrom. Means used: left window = 15.3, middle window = 15.1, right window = 14.8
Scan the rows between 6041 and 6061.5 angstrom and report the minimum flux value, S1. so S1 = 13.85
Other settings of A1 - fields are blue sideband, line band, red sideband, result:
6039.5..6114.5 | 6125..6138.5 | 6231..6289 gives 0.4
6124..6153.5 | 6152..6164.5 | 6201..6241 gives 0.6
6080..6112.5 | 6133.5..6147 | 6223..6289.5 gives 0.5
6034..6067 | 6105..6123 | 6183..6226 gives 0.0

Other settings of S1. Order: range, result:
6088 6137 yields 12.85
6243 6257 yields 14.36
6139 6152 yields 13.25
